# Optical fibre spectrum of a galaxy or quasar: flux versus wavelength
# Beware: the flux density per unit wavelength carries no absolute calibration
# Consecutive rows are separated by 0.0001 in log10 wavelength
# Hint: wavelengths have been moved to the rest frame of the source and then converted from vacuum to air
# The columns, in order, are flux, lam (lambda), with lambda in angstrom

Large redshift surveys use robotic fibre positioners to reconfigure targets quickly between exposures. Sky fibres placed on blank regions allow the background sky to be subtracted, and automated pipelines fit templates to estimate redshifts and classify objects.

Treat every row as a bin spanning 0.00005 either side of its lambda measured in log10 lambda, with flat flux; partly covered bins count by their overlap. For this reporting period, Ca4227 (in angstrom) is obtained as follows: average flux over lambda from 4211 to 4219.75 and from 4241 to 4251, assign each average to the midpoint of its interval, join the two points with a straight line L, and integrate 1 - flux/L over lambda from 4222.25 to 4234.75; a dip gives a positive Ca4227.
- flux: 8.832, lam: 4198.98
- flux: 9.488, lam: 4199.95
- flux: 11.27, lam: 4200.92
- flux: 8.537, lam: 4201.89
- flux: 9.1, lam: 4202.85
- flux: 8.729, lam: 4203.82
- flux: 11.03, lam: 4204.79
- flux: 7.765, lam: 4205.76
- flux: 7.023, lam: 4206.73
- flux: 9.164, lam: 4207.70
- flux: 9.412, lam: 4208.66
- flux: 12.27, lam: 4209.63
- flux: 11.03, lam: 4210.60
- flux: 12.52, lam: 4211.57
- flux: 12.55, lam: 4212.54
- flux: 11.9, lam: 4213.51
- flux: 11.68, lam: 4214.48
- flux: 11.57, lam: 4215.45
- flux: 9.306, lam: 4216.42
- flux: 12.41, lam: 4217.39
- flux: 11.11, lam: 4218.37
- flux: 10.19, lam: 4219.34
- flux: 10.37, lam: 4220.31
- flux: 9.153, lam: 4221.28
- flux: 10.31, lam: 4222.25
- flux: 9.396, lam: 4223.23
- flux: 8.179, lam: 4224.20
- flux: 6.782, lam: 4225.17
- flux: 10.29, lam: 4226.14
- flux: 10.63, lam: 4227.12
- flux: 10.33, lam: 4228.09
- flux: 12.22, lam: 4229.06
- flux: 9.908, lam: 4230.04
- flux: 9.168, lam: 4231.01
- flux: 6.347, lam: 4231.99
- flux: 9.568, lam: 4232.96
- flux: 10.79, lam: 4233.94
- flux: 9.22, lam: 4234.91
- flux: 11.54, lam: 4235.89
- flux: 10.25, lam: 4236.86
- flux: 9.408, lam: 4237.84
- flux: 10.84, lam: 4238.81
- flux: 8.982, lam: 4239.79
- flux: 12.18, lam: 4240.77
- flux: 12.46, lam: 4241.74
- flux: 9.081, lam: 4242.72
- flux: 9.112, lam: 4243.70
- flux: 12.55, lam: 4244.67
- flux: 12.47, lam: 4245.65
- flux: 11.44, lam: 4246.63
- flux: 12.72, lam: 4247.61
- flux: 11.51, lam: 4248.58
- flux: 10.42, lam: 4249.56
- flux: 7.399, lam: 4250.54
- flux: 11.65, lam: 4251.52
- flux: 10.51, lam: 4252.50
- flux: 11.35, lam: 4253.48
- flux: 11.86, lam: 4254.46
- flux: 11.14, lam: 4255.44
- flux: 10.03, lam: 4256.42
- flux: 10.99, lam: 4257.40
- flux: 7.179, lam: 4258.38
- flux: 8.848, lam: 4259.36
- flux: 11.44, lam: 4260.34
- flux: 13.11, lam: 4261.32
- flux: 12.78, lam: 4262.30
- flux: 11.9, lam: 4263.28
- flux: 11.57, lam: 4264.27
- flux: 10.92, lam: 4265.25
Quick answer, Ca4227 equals 1.95 angstrom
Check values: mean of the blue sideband 11.5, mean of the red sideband 11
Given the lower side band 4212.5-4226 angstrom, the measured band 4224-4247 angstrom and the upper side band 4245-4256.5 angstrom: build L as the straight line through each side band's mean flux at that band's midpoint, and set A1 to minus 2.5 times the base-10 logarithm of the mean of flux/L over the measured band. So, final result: 0.06 mag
